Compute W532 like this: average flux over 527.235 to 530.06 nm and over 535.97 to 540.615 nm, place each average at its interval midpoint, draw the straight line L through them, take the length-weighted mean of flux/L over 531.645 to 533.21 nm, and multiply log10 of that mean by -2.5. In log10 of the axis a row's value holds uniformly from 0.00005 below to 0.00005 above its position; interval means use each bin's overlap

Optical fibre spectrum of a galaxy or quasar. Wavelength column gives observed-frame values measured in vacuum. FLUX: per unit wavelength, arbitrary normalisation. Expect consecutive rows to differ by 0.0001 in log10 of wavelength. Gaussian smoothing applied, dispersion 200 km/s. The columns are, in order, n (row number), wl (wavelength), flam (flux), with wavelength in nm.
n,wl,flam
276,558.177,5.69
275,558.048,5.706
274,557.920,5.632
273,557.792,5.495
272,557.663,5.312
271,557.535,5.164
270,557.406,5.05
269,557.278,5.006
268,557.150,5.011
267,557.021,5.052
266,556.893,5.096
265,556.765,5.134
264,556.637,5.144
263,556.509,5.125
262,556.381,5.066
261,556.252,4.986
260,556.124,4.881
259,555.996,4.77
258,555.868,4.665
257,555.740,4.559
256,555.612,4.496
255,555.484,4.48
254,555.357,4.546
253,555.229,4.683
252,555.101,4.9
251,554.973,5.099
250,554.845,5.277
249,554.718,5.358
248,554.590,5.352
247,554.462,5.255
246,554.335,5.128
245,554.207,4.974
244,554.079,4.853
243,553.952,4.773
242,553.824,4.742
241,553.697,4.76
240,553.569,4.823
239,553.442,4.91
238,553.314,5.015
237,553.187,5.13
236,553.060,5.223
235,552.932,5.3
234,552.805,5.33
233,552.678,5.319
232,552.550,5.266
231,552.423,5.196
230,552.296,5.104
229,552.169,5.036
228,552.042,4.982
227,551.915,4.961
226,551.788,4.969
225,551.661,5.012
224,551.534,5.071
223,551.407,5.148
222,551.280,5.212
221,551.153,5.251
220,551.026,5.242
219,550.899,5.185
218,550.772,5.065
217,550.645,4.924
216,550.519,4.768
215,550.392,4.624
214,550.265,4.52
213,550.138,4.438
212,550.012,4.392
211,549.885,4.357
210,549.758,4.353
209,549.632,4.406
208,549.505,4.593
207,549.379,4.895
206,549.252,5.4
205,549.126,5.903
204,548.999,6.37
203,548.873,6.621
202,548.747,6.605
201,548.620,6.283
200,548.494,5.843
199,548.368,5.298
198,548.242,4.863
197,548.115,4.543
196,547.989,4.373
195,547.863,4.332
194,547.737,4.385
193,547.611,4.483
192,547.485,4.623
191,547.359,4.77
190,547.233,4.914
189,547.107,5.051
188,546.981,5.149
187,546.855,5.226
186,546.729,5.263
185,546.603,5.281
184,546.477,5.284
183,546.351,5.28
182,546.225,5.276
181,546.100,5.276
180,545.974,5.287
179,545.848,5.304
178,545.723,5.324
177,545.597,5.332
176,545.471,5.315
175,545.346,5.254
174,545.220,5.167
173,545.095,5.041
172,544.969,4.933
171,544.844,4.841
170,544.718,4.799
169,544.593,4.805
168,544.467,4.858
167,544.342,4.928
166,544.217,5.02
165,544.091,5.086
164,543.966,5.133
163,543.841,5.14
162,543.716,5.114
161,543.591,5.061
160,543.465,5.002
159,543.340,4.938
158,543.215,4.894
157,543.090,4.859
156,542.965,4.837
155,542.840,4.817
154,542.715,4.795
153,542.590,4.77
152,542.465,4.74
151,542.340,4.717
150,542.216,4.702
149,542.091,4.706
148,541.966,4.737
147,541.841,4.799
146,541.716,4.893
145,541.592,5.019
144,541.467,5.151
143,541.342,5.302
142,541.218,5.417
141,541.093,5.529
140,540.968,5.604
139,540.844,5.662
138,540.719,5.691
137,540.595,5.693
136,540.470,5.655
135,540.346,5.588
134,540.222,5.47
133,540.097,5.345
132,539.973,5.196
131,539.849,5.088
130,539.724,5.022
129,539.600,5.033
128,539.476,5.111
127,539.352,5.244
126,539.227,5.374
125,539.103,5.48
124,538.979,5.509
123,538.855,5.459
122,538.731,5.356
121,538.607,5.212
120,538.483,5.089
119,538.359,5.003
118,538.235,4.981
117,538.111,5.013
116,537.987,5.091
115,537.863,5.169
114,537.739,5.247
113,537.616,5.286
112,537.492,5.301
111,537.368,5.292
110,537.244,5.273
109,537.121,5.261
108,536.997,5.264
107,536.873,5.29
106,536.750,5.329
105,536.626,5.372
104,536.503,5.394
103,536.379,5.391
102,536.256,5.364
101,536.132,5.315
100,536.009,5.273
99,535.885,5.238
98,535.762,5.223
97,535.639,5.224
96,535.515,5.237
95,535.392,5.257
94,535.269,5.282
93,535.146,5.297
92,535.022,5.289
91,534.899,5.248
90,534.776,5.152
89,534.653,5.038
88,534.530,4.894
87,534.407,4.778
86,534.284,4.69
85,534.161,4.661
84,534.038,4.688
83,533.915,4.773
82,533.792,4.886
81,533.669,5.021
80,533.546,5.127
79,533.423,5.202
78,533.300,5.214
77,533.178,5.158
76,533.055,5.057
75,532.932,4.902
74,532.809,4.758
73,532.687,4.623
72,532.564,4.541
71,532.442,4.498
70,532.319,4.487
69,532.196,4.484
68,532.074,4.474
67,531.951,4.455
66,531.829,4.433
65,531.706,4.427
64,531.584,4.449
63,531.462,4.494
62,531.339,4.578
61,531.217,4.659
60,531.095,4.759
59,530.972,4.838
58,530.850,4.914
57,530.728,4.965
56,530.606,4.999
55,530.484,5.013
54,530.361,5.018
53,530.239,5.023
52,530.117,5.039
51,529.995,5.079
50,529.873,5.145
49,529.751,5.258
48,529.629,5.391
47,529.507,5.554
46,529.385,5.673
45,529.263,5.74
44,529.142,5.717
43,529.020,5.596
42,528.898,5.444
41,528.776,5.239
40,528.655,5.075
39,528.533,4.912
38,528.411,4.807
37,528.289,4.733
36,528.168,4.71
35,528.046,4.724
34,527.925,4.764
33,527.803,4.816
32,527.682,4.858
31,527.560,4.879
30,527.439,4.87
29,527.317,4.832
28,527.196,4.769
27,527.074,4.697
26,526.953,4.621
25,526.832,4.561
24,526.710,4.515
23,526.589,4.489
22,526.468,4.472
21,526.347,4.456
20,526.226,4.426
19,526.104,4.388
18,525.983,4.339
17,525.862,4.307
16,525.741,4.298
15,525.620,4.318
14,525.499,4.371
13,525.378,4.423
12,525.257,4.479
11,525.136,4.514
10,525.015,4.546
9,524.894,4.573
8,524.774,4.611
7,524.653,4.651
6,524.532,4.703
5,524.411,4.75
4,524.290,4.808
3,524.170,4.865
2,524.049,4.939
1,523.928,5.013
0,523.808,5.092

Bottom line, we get 0.12 mag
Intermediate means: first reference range 5.12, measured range 4.63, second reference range 5.28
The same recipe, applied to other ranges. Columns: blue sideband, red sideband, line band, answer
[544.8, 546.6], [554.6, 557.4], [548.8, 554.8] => 0.00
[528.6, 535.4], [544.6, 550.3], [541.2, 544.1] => 0.03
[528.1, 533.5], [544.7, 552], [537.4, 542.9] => -0.04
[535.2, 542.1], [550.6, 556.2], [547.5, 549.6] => -0.04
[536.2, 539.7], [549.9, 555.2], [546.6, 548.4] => 0.06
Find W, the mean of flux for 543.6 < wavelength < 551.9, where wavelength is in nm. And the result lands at 5.07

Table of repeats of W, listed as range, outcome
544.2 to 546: 5.08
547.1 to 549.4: 5.25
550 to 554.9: 5.03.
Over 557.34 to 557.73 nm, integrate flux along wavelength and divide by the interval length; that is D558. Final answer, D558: 5.17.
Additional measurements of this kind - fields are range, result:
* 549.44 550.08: 4.43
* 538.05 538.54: 5.02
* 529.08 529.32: 5.74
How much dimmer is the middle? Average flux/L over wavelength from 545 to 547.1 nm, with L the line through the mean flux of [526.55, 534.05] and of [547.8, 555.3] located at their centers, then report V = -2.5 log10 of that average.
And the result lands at -0.04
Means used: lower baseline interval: 4.9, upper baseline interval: 5.08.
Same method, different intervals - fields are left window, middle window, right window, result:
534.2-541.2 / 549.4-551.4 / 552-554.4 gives 0.07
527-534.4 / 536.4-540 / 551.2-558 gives -0.06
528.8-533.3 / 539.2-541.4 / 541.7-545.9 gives -0.09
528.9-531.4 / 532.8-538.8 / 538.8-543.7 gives 0.00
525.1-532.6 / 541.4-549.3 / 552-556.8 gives -0.04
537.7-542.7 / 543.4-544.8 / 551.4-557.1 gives 0.03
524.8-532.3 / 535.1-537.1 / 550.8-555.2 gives -0.09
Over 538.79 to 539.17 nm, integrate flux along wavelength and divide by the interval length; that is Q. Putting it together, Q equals 5.49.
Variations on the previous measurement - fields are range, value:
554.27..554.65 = 5.24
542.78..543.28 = 4.85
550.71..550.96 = 5.12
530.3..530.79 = 5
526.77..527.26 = 4.66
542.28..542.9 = 4.77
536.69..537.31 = 5.29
